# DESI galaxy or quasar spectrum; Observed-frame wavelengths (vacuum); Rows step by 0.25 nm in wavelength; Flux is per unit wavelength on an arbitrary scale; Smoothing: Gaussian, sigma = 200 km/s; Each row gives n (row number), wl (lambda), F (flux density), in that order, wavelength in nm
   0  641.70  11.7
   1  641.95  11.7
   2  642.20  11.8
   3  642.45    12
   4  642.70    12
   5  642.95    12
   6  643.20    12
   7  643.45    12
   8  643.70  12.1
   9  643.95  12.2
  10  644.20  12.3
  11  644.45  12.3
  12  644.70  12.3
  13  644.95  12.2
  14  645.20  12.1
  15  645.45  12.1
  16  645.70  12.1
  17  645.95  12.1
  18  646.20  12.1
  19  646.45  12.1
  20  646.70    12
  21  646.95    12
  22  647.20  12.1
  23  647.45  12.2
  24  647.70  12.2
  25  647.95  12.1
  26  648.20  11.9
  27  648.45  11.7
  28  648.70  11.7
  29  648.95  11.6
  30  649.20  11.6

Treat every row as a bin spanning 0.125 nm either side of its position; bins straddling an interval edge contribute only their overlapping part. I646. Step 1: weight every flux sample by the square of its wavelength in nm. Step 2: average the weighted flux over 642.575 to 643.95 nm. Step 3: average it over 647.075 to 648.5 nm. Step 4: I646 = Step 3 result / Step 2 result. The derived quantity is 1.0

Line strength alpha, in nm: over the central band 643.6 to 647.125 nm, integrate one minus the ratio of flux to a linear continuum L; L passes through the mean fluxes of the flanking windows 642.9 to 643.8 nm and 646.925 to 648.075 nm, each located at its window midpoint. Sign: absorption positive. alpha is -0.02 nm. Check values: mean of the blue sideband 12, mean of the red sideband 12.1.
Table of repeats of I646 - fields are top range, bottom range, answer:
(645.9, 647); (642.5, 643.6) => 1.02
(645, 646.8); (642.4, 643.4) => 1.02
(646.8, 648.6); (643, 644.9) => 1.00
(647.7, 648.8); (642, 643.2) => 1.01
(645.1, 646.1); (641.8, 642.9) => 1.03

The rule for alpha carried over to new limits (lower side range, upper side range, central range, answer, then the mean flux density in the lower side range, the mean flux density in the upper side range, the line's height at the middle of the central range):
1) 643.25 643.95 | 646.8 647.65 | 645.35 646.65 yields 0.000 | 12.1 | 12.1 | 12.1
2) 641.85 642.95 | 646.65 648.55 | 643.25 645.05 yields -0.038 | 11.9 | 12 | 11.9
